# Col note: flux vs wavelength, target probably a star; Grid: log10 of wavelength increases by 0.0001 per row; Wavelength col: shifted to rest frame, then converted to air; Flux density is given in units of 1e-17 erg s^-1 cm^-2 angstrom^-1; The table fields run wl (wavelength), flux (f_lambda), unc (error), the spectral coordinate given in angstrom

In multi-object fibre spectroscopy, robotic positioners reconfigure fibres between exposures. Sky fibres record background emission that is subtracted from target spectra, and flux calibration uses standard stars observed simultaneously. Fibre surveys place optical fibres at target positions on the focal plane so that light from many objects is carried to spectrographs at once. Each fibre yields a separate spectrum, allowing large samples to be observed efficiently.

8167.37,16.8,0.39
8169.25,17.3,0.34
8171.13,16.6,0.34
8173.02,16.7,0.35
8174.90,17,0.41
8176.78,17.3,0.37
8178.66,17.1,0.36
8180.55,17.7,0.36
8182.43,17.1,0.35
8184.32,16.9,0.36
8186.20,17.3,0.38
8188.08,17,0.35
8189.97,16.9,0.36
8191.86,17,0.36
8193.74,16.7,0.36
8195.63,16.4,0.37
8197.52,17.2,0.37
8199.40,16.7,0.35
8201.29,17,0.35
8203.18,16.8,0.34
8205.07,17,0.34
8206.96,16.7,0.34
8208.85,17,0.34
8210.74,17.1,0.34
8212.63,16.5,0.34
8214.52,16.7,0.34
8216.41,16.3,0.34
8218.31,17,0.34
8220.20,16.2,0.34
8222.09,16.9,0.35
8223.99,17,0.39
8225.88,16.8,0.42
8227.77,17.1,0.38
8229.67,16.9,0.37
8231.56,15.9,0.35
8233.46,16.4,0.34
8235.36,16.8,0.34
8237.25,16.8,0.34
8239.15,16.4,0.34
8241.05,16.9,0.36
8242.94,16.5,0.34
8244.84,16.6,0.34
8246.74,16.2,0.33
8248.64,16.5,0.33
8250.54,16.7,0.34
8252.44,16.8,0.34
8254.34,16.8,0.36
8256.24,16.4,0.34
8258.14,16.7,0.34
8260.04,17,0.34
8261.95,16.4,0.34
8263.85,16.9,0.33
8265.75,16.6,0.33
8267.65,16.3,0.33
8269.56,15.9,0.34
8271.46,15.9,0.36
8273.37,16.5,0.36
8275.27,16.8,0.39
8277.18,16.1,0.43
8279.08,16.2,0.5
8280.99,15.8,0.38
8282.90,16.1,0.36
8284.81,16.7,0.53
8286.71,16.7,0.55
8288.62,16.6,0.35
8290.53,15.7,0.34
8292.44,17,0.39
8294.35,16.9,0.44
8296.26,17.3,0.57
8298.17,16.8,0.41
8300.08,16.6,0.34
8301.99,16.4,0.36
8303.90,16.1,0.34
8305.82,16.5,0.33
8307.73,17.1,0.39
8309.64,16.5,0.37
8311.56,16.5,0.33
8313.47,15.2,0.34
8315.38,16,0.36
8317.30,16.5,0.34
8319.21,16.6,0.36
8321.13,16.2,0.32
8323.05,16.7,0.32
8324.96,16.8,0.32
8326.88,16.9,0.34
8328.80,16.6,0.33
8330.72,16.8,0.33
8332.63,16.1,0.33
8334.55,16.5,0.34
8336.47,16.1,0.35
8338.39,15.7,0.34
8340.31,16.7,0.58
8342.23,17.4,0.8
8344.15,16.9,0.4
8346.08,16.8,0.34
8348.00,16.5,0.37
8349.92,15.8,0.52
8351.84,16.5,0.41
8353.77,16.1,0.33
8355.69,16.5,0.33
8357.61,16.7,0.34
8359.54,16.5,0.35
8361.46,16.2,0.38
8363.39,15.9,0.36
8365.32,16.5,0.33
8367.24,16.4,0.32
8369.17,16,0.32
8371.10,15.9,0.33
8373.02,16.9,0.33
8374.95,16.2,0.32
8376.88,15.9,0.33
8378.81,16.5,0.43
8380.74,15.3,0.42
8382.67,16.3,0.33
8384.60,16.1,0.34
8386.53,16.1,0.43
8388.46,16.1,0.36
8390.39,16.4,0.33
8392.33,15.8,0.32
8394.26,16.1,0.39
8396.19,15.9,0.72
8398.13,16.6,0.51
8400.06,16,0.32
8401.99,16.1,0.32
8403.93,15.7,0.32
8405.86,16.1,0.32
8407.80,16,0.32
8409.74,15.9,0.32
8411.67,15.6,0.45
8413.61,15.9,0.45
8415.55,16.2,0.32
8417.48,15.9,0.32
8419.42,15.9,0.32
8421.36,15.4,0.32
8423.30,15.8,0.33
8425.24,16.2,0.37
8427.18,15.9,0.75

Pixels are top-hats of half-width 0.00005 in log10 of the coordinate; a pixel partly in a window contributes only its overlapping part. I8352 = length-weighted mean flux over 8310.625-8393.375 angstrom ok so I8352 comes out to 16.3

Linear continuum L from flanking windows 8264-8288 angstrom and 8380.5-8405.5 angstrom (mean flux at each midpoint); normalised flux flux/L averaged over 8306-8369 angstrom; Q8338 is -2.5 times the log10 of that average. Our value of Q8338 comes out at -0.02 mag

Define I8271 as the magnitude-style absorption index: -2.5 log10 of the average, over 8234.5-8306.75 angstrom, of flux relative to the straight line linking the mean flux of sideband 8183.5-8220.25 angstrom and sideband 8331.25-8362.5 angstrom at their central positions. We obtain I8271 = 0.01 mag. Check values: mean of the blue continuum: 16.8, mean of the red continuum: 16.4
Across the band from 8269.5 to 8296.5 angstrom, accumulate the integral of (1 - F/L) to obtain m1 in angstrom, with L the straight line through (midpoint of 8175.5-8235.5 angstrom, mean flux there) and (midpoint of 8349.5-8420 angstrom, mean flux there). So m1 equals 0.2 angstrom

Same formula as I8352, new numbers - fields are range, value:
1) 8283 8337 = 16.5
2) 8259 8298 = 16.5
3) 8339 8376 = 16.4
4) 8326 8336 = 16.6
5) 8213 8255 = 16.6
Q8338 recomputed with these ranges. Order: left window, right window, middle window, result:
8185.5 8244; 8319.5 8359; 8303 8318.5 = 0.02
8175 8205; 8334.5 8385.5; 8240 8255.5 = 0.01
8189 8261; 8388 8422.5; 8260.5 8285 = 0.01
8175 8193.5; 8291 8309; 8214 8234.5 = 0.02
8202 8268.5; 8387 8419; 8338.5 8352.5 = -0.02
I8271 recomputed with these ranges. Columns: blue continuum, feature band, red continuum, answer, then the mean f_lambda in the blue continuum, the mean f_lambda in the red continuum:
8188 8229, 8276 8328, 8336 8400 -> 0.00 mag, 16.8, 16.3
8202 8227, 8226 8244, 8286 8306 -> 0.01 mag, 16.8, 16.6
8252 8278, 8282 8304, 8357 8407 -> -0.01 mag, 16.5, 16.2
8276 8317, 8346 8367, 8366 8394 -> -0.01 mag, 16.4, 16.1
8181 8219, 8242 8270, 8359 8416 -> 0.01 mag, 16.9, 16.1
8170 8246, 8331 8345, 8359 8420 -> -0.01 mag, 16.8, 16.1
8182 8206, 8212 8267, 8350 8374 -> 0.01 mag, 16.9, 16.3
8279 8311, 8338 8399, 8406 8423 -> -0.01 mag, 16.5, 15.9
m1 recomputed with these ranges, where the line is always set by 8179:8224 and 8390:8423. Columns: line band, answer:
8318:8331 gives -0.26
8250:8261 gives -0.07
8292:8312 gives -0.33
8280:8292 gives 0.15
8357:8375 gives -0.20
